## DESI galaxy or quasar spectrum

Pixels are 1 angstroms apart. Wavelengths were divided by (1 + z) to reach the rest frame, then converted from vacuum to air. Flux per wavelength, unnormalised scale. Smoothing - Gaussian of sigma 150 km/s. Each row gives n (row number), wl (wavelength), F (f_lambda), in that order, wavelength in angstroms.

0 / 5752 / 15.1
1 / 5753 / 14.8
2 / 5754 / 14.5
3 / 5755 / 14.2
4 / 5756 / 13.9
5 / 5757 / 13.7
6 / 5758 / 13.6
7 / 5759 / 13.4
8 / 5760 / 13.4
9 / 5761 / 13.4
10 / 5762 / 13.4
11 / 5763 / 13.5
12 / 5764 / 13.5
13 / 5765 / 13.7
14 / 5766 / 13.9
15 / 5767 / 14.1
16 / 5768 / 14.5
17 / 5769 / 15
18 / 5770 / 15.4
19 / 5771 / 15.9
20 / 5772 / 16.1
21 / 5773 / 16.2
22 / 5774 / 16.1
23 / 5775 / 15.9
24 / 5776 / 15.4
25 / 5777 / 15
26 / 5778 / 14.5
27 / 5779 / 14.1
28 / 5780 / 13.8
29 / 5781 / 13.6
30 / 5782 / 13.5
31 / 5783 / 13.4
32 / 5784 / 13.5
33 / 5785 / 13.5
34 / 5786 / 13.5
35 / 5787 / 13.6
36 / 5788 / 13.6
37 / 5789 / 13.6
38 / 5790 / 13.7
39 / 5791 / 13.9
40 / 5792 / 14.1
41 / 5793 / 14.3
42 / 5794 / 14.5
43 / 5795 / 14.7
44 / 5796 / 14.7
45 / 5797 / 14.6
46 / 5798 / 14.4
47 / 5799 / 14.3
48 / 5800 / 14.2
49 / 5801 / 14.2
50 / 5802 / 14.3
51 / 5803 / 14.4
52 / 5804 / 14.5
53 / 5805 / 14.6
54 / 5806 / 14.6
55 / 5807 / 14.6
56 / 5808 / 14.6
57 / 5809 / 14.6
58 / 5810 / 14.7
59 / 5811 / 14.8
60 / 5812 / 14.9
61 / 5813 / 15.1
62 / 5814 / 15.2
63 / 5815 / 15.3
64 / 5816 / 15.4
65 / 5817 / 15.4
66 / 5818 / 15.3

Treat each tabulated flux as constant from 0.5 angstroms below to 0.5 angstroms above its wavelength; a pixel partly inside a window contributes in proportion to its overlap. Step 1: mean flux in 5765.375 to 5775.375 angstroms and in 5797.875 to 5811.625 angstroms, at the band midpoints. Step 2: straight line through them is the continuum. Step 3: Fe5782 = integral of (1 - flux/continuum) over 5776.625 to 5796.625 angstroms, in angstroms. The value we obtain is 1.28 angstroms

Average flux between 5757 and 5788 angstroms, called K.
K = 14.3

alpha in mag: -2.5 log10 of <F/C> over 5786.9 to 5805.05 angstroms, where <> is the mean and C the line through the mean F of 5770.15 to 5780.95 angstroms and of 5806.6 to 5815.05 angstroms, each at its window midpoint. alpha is 0.06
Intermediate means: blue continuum 15.2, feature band 14.2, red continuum 14.8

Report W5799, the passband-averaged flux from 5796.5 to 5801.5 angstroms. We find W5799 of 14.3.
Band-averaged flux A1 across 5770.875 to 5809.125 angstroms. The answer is 14.4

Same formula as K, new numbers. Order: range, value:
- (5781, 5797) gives 13.9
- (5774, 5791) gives 14.1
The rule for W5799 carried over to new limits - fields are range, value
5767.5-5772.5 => 15.4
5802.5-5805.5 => 14.5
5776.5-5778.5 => 14.8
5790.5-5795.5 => 14.3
